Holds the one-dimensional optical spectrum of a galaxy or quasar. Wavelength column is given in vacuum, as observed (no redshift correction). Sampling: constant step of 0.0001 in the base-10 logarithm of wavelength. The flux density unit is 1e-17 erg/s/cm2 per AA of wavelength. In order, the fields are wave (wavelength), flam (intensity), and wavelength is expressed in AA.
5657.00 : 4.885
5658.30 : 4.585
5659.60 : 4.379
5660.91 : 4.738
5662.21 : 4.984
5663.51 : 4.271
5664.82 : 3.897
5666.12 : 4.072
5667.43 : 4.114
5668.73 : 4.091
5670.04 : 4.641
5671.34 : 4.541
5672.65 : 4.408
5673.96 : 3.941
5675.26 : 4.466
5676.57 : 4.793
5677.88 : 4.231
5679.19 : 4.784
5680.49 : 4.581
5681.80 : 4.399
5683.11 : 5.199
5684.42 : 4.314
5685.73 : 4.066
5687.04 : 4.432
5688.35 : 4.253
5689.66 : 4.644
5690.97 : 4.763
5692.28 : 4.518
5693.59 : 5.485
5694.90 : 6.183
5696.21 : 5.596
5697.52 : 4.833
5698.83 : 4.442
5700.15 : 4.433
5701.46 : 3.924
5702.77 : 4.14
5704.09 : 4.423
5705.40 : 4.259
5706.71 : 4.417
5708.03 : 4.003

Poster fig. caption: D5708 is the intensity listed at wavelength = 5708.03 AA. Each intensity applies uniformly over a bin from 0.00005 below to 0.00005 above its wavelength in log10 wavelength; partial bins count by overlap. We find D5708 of 4.003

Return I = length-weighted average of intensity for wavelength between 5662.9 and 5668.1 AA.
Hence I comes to 4.09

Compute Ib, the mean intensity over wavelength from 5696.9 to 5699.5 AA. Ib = 4.62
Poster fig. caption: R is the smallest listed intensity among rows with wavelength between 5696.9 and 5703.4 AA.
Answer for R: 3.924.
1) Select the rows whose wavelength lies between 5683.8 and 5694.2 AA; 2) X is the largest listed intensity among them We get 5.485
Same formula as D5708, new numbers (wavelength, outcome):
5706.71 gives 4.417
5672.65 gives 4.408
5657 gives 4.885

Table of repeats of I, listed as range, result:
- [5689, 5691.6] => 4.7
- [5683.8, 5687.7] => 4.27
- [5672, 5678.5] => 4.37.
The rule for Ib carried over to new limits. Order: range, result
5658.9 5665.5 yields 4.45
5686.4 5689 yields 4.34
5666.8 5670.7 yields 4.29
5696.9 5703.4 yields 4.35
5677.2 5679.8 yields 4.5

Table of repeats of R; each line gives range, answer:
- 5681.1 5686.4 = 4.066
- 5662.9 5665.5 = 3.897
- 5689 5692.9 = 4.518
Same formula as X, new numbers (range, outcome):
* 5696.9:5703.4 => 4.833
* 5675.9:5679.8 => 4.793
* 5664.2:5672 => 4.641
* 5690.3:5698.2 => 6.183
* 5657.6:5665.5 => 4.984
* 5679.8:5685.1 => 5.199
